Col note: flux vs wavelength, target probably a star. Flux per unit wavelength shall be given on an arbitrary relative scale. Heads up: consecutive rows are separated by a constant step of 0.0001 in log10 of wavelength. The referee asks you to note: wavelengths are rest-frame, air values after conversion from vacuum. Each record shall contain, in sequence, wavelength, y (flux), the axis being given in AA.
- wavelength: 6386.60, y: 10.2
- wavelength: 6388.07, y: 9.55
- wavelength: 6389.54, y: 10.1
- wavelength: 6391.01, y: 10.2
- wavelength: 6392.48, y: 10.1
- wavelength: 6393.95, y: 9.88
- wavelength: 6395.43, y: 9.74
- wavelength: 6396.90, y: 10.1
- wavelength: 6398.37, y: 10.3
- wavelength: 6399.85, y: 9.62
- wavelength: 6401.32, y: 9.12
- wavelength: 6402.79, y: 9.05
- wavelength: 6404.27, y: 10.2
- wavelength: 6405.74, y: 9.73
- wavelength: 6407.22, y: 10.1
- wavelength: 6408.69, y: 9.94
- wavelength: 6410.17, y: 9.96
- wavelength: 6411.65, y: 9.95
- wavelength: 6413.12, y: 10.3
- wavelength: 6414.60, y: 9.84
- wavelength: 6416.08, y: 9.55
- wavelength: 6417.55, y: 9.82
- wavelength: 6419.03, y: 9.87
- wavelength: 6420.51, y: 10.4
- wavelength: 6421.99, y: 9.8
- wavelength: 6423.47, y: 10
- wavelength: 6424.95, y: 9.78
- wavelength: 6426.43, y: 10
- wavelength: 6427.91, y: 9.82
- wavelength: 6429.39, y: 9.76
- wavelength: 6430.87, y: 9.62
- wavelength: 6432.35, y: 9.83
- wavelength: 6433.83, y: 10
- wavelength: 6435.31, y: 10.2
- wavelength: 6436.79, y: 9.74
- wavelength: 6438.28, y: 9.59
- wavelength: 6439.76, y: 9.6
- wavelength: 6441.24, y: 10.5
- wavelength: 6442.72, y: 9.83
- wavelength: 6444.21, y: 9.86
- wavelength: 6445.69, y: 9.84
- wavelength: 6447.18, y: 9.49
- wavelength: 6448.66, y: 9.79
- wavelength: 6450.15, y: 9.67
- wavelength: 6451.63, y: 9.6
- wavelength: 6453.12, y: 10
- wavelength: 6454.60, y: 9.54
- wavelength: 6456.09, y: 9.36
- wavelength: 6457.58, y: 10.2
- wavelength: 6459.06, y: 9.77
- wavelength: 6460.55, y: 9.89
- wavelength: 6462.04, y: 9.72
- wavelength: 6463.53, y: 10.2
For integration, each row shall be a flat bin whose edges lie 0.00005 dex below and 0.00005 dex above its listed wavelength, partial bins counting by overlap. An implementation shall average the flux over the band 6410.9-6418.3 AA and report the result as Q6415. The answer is 9.89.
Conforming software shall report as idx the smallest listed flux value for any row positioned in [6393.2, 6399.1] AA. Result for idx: 9.74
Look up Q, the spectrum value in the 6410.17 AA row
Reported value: 9.96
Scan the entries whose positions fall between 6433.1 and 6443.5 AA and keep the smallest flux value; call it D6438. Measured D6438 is 9.59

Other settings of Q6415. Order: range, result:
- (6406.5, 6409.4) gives 10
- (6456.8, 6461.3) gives 9.95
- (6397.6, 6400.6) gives 9.96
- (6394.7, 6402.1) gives 9.78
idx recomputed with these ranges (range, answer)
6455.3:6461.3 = 9.36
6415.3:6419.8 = 9.55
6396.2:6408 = 9.05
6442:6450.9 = 9.49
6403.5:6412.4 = 9.73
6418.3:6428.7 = 9.78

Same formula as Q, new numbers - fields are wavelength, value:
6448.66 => 9.79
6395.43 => 9.74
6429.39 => 9.76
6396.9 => 10.1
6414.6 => 9.84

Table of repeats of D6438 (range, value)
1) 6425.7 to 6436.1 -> 9.62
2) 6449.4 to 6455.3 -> 9.54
